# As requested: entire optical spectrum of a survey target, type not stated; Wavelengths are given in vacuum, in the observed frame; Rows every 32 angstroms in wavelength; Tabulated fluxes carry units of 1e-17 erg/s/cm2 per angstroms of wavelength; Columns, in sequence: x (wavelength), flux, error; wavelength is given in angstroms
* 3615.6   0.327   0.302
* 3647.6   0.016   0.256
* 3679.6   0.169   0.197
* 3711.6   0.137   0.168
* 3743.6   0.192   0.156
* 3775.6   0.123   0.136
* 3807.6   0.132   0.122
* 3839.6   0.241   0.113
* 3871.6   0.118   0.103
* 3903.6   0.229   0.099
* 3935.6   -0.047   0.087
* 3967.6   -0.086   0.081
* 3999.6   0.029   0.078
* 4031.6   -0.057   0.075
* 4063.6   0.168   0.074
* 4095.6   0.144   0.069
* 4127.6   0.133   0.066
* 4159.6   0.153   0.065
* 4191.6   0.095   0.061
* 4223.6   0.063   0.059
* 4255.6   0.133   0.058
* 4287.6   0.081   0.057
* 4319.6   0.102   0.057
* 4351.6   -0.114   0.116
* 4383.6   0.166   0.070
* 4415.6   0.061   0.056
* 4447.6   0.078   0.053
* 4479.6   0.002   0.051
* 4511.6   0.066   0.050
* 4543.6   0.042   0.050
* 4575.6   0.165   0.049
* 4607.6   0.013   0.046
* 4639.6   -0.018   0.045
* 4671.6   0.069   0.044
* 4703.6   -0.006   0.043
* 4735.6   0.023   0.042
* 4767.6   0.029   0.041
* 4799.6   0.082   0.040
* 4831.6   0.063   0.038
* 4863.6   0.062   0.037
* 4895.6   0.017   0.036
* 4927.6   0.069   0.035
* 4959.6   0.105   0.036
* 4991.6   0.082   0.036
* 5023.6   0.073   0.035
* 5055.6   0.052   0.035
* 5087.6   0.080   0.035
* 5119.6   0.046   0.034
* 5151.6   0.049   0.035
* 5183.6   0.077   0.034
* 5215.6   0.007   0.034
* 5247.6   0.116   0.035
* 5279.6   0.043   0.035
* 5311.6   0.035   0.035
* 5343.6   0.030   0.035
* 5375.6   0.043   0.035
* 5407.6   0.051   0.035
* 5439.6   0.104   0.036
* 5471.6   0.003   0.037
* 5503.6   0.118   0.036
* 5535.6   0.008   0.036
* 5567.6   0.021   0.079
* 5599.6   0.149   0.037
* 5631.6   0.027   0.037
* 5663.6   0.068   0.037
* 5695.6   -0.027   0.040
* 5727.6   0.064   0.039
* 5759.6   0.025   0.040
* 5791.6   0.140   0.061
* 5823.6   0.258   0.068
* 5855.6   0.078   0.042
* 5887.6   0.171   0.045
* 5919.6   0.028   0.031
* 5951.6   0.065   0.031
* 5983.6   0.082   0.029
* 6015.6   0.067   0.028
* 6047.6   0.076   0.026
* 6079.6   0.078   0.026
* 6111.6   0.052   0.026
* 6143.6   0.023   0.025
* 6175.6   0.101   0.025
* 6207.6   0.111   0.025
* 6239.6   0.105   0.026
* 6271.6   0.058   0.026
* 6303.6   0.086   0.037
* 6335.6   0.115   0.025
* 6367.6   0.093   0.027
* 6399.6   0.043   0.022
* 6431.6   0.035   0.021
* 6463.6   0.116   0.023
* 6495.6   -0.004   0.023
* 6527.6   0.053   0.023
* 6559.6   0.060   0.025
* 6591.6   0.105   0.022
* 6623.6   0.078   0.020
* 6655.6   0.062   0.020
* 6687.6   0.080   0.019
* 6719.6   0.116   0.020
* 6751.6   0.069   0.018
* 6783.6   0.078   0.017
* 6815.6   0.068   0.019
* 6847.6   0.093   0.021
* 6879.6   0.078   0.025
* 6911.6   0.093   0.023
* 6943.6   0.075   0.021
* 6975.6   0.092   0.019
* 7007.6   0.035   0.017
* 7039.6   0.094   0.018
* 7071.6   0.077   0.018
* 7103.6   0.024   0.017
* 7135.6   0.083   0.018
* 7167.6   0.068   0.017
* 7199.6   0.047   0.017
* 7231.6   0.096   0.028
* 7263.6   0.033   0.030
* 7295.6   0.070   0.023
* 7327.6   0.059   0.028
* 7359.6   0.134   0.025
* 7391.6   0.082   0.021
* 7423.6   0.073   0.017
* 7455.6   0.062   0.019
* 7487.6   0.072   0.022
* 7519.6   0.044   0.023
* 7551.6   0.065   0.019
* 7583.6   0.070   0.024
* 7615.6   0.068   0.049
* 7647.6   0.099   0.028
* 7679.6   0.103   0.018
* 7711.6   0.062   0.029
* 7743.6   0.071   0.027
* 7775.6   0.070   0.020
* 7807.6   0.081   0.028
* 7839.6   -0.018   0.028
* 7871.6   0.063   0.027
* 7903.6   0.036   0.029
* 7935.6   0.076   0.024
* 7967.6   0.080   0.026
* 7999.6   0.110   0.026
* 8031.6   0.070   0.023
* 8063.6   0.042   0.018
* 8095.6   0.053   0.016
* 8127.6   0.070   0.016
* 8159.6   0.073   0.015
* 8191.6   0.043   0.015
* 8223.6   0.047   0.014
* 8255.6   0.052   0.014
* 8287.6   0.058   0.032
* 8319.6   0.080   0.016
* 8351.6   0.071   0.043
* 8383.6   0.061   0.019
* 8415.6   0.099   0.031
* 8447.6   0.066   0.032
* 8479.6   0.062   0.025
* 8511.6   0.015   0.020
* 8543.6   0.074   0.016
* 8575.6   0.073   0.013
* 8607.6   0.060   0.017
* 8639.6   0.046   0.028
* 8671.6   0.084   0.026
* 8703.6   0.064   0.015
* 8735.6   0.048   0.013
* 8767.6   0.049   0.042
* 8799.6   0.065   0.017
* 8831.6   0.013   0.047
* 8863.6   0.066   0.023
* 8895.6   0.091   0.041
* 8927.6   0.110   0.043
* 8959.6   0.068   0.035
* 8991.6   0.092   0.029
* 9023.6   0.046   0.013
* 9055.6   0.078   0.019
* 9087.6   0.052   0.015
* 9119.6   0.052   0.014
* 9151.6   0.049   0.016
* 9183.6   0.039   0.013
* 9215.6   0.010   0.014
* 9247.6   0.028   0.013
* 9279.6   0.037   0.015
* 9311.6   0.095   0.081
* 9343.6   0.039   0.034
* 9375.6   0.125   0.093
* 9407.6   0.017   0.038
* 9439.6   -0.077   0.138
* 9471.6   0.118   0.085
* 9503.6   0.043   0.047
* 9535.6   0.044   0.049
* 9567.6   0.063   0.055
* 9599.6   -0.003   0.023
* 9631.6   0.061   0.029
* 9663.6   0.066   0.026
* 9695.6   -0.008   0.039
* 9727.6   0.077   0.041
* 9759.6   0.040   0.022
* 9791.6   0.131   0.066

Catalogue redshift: 0.65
